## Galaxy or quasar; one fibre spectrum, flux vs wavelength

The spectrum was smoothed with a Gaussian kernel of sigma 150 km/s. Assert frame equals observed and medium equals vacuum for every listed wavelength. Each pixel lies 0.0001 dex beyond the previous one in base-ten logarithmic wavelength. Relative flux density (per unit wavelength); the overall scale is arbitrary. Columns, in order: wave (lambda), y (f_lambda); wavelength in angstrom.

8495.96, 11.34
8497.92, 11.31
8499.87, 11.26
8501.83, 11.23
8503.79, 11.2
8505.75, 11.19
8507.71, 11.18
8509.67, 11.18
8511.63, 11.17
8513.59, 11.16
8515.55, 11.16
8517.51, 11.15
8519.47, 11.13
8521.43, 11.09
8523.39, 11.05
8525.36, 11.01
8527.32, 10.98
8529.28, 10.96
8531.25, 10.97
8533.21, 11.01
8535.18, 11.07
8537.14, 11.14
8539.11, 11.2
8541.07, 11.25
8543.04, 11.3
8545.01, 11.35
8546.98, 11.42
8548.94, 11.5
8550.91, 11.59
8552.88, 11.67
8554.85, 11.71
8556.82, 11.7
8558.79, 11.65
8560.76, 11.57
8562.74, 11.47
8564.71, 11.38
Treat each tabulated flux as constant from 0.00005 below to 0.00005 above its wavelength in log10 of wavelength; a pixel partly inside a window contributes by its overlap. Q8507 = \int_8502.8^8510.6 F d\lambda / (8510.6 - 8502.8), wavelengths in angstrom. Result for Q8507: 11.2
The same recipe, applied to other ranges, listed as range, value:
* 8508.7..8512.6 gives 11.2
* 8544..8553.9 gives 11.5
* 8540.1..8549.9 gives 11.4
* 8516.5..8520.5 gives 11.2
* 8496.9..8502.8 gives 11.3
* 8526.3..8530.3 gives 11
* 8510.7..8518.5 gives 11.2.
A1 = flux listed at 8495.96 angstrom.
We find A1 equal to 11.34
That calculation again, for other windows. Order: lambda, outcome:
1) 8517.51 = 11.15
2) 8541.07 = 11.25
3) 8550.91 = 11.59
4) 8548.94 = 11.5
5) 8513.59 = 11.16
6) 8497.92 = 11.31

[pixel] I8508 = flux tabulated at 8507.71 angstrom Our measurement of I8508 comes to 11.18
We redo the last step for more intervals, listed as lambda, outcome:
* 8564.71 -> 11.38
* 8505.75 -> 11.19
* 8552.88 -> 11.67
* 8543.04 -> 11.3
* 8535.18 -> 11.07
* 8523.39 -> 11.05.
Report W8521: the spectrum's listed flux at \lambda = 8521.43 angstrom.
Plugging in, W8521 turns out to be 11.09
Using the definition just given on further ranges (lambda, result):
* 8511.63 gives 11.17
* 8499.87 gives 11.26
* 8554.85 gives 11.71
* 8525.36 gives 11.01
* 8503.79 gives 11.2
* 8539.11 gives 11.2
